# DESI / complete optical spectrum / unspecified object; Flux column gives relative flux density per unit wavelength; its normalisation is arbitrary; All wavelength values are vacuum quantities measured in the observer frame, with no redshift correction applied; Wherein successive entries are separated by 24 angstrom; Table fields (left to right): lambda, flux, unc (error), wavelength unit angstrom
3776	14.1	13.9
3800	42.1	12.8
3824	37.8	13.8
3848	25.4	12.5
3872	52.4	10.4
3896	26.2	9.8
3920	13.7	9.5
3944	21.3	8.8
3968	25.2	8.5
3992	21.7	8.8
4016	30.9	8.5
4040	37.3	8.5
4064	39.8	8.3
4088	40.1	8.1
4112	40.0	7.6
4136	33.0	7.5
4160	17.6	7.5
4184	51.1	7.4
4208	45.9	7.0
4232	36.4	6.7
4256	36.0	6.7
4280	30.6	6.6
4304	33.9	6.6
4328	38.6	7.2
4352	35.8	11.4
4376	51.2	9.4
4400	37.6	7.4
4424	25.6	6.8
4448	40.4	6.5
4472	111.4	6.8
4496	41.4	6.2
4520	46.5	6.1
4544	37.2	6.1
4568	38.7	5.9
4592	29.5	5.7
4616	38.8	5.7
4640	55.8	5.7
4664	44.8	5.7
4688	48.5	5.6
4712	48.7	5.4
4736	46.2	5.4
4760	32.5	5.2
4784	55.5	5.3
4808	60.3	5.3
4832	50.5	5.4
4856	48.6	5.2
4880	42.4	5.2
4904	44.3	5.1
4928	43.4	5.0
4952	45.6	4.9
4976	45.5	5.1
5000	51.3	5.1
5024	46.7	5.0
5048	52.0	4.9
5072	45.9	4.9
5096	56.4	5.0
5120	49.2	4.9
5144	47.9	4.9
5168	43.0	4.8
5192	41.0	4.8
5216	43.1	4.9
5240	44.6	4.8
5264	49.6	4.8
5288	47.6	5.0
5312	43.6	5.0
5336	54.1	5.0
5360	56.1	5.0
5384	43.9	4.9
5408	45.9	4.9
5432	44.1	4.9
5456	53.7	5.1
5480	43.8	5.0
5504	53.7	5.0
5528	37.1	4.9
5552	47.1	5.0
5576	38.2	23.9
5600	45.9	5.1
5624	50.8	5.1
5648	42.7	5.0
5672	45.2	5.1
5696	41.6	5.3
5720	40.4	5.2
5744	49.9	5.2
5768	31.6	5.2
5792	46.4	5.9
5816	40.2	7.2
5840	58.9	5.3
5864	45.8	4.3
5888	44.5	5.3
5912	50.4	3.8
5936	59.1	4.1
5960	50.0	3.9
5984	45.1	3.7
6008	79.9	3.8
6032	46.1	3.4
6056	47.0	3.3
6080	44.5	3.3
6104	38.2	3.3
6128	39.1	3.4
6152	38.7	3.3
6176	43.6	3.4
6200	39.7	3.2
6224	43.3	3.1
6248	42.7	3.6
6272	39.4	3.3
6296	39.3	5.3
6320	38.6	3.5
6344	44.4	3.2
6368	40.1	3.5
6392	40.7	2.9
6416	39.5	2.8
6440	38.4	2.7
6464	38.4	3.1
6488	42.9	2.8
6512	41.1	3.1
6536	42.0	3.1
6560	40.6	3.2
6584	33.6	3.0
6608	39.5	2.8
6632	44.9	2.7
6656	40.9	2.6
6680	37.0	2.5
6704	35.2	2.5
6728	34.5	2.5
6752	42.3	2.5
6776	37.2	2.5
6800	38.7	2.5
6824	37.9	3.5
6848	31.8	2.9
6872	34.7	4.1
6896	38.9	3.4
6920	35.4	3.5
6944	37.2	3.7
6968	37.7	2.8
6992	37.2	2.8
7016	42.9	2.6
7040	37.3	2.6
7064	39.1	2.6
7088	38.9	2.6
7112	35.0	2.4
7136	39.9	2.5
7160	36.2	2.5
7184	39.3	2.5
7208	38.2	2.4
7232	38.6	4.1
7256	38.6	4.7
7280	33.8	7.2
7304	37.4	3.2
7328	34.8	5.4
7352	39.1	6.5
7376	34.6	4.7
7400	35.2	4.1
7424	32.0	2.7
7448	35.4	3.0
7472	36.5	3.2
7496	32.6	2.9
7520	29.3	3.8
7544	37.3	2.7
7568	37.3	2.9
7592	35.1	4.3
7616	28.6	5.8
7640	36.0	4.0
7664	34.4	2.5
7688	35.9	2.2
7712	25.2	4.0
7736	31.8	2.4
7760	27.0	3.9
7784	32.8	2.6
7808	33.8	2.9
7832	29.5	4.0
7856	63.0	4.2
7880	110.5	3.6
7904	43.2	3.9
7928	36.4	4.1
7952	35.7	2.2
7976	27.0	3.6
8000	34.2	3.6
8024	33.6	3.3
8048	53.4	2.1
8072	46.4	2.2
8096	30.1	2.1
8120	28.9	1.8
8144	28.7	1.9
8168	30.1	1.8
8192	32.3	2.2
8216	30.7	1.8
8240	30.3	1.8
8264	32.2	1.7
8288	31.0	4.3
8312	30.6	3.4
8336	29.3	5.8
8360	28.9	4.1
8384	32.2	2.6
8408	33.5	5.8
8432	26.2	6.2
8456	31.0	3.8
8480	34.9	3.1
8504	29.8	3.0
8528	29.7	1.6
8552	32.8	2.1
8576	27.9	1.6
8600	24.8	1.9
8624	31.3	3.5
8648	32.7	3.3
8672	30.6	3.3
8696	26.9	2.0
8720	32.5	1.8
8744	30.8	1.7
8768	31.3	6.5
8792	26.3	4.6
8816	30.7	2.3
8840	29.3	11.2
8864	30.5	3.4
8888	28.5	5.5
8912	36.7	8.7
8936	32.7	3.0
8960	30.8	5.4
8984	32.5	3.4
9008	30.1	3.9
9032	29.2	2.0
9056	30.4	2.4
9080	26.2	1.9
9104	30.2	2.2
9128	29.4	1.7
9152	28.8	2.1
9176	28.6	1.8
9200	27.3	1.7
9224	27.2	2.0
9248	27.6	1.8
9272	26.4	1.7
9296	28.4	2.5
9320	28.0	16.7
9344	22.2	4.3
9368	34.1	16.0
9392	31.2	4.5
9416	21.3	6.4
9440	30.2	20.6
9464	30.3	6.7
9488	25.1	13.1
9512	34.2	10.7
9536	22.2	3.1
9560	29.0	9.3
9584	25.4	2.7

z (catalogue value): 0.20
